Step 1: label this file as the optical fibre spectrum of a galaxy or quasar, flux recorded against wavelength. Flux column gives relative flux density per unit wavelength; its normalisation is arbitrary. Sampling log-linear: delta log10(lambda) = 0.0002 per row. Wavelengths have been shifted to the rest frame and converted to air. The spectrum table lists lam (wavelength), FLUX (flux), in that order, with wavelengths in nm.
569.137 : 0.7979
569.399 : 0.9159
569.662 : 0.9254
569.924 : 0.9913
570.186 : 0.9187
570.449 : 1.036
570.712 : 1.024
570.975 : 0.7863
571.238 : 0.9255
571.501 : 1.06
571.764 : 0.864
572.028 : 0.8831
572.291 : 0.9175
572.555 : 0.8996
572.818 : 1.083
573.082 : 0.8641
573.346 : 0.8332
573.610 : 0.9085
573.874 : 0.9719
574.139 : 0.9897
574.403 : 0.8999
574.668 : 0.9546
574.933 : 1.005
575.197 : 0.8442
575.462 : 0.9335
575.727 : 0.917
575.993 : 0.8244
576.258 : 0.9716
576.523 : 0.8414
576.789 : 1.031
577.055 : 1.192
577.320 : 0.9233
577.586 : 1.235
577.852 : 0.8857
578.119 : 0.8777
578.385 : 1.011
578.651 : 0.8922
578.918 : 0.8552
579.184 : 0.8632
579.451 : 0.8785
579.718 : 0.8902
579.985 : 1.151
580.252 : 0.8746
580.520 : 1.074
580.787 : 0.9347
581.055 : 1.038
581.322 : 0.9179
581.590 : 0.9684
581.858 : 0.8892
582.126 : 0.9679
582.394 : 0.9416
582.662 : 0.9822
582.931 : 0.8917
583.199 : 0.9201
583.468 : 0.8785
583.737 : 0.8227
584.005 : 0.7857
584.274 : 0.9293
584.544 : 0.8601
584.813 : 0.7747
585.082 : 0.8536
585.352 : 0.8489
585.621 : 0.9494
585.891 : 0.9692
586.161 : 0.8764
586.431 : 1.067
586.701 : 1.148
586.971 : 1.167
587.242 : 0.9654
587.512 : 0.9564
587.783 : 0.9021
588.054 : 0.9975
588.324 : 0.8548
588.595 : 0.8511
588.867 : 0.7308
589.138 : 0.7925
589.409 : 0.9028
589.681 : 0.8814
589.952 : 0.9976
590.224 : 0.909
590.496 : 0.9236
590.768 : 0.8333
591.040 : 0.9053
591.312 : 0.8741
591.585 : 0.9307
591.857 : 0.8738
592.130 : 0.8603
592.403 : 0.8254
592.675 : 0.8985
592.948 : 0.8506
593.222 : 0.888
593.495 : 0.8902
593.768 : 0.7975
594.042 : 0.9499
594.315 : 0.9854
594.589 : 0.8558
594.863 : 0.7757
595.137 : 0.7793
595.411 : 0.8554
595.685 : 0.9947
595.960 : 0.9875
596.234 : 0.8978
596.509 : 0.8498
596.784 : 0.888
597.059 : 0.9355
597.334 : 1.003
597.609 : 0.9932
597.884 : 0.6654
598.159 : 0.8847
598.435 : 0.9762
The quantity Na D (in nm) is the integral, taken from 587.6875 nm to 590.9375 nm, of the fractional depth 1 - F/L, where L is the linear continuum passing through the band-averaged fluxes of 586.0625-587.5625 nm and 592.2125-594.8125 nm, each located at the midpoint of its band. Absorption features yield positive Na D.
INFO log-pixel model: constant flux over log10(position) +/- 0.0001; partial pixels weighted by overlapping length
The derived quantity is 0.32 nm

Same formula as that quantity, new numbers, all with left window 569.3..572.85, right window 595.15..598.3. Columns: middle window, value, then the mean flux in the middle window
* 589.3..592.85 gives 0.06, 0.893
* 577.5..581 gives -0.10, 0.953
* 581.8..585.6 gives 0.15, 0.884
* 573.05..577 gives 0.04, 0.926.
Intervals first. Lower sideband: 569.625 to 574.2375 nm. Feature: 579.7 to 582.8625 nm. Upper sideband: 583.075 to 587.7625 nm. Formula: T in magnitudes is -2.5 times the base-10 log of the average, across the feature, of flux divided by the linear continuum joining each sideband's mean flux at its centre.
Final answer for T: -0.05 mag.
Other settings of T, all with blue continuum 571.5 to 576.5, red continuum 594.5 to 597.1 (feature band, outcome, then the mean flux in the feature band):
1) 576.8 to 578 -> -0.15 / 1.05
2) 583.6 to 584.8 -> 0.08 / 0.842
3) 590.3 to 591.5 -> 0.00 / 0.887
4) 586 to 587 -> -0.17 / 1.05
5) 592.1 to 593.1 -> 0.03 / 0.859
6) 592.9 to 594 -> 0.03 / 0.865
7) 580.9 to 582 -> -0.05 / 0.953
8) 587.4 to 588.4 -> -0.04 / 0.932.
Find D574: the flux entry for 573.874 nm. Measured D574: 0.9719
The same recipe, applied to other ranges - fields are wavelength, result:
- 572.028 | 0.8831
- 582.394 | 0.9416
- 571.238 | 0.9255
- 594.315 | 0.9854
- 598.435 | 0.9762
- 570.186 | 0.9187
